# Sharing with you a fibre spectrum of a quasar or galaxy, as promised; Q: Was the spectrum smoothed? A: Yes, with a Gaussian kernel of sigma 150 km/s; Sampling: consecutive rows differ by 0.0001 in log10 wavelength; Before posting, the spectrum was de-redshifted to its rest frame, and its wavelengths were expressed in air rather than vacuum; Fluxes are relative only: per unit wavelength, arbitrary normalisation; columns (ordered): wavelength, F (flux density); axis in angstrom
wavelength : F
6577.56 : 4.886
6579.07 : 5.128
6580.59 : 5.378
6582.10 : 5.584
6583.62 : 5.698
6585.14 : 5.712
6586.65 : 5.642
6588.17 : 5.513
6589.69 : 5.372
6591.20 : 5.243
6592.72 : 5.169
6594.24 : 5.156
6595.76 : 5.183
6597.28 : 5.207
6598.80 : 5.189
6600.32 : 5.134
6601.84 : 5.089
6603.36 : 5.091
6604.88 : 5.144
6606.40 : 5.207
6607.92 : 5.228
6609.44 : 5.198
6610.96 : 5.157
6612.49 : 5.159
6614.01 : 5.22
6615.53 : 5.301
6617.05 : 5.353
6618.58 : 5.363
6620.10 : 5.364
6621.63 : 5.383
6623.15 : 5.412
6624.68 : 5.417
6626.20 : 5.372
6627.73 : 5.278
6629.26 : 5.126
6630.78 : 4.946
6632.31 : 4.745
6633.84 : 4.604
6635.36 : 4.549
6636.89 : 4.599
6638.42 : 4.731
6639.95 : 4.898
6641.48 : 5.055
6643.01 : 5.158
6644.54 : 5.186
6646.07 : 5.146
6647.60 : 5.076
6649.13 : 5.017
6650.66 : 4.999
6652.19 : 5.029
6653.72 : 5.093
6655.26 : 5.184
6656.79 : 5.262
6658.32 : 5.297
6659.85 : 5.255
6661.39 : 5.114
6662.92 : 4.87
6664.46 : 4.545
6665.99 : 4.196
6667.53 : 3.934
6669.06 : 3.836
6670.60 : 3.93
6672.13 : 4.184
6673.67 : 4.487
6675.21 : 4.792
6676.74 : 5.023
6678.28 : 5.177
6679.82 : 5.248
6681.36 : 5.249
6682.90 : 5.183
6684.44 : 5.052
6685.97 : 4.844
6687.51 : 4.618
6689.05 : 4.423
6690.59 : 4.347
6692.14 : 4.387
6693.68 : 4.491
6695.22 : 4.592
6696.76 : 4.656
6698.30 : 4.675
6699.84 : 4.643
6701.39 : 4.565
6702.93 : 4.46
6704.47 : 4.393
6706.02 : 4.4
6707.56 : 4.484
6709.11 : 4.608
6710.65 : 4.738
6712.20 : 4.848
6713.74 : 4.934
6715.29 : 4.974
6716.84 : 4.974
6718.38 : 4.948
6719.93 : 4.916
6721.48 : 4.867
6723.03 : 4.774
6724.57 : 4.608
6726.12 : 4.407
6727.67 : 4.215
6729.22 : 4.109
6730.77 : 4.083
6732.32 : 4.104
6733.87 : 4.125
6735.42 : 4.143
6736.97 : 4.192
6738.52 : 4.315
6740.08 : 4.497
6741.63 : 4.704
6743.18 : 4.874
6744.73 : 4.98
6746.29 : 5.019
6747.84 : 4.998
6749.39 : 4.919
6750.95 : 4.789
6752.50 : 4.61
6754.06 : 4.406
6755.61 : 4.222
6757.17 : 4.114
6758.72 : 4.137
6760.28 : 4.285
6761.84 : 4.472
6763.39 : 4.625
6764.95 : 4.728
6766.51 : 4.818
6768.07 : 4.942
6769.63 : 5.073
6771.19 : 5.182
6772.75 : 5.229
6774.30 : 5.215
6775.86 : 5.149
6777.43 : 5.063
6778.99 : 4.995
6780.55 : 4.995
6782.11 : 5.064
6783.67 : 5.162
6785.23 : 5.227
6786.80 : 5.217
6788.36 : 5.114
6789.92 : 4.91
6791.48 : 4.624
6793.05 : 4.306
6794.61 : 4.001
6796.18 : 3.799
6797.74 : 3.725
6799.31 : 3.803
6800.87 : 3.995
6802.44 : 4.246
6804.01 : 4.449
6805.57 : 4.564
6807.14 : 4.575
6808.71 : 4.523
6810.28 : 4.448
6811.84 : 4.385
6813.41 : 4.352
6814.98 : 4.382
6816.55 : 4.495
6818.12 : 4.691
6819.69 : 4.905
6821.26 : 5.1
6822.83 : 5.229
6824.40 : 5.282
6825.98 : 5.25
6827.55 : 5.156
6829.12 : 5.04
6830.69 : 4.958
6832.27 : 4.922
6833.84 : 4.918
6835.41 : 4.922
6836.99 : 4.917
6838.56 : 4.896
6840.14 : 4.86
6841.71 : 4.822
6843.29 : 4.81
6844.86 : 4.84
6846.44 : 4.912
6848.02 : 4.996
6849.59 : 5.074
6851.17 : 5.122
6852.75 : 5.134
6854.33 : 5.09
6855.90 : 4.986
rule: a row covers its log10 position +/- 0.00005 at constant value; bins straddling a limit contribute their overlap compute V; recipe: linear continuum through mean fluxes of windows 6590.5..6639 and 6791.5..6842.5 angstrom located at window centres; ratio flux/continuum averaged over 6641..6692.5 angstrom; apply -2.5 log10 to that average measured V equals 0.038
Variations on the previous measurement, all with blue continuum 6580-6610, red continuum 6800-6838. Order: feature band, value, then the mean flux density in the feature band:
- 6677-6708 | 0.08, 4.7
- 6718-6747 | 0.10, 4.51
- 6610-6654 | 0.03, 5.09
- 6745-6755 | 0.03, 4.79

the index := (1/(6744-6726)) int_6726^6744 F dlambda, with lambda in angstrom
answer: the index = 4.31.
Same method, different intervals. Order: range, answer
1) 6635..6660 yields 5.03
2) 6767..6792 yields 5.08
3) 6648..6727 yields 4.74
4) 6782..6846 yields 4.7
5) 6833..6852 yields 4.93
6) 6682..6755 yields 4.62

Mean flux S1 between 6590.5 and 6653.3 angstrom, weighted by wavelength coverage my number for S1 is 5.12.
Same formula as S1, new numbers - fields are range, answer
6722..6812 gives 4.59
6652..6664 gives 5.13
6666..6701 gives 4.62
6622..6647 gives 5.02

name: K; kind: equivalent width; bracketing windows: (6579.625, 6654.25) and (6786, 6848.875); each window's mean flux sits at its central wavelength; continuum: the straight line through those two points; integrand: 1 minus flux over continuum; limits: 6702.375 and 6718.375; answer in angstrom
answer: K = 0.8 angstrom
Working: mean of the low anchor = 5.18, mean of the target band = 4.7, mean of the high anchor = 4.68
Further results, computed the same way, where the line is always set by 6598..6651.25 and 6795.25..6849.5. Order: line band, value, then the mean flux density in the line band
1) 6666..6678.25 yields 1.59 angstrom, 4.36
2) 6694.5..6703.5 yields 0.64 angstrom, 4.6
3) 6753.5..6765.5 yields 1.13 angstrom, 4.37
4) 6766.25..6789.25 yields -1.54 angstrom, 5.1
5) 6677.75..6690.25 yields 0.09 angstrom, 4.95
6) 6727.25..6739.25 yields 1.77 angstrom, 4.16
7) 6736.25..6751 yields 0.38 angstrom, 4.73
